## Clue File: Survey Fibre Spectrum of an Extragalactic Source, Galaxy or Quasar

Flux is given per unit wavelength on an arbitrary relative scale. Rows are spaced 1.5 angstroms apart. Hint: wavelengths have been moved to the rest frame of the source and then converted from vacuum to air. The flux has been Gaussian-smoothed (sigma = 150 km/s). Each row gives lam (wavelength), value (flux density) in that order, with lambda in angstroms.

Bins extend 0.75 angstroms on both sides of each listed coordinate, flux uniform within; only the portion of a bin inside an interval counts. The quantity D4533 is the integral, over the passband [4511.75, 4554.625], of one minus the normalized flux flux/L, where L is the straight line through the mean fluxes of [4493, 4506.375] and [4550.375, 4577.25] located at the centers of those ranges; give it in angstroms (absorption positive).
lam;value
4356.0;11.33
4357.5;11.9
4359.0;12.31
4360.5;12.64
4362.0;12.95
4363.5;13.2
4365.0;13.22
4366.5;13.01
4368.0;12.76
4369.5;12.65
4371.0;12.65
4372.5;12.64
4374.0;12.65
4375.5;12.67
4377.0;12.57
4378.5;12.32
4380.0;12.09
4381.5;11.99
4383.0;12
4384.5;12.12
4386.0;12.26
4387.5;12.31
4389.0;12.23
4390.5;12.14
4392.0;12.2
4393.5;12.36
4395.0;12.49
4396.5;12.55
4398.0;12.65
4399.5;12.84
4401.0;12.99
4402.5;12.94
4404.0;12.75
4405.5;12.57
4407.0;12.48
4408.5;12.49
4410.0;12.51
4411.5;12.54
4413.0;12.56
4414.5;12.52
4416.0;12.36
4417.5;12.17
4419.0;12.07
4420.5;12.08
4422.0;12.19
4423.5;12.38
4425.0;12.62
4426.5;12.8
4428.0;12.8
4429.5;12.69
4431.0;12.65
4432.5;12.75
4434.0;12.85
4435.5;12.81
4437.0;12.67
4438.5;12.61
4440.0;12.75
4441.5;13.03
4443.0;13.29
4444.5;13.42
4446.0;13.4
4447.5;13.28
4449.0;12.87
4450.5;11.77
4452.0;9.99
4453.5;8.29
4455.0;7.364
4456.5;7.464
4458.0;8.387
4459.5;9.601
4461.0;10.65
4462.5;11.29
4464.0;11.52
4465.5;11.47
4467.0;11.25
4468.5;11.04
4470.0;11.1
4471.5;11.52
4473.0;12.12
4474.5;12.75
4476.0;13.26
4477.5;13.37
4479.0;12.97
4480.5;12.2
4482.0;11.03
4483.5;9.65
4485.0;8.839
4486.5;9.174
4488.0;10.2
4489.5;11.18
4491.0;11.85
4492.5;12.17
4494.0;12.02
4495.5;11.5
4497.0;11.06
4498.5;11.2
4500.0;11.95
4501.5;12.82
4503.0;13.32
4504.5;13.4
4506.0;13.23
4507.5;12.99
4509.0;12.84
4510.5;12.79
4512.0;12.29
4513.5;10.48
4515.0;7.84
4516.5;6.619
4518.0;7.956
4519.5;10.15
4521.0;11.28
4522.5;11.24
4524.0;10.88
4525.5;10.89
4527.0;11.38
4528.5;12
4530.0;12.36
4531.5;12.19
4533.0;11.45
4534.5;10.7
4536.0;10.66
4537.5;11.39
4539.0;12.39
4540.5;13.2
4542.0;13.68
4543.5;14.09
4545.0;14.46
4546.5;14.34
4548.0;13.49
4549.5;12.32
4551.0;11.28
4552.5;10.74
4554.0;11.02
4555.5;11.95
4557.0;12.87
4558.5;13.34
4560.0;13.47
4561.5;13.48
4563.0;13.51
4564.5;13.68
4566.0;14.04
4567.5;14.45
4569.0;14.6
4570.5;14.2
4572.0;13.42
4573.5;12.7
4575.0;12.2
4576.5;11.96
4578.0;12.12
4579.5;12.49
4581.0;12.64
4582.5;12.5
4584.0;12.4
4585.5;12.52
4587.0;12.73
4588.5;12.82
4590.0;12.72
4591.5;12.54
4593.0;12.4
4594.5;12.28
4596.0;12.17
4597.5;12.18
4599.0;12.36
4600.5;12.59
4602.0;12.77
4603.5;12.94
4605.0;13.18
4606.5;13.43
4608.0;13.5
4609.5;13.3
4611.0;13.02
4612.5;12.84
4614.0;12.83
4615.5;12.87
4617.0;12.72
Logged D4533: 3.94 angstroms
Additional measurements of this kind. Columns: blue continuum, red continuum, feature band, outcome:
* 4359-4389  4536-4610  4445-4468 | 3.7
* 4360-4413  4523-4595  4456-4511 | 4.7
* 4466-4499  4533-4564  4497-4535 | 2.0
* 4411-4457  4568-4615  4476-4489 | 1.3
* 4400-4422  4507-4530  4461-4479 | -0.5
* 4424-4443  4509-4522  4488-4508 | -2.7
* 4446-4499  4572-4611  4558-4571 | -1.7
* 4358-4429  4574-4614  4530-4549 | -0.1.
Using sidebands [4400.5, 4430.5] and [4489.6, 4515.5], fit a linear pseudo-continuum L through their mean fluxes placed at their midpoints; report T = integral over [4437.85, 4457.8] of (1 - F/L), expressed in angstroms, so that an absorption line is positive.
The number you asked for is 1.50 angstroms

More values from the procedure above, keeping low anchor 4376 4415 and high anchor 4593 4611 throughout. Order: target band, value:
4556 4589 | -0.9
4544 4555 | 0.1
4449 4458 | 2.4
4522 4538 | 1.6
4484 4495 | 1.6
